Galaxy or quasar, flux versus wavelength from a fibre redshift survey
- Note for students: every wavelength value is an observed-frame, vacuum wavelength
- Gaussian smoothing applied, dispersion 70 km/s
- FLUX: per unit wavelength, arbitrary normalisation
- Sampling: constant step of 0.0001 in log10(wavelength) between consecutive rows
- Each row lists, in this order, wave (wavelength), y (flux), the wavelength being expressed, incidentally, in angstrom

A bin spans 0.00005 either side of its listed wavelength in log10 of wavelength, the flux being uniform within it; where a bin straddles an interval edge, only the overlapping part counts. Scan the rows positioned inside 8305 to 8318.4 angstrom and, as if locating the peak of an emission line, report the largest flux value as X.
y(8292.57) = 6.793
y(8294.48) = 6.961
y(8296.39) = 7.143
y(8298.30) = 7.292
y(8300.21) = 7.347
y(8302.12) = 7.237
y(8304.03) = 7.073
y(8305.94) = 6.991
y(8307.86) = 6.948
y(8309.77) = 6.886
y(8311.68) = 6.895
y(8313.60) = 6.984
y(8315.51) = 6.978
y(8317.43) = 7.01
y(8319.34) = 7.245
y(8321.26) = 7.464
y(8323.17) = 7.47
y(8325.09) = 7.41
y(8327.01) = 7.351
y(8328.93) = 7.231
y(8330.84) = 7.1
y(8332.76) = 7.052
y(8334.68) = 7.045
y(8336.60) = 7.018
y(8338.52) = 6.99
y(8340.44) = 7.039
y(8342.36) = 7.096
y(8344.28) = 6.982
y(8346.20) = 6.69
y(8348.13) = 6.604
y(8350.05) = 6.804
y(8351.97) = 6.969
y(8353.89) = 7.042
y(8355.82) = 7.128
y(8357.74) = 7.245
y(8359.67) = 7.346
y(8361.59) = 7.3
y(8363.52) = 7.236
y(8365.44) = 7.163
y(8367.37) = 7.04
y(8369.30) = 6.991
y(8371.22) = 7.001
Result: 7.01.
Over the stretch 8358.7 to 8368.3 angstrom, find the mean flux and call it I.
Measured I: 7.22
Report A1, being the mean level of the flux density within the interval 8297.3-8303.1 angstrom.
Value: 7.3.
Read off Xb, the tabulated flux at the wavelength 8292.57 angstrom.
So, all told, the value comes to 6.793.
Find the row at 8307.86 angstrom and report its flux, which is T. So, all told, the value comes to 6.948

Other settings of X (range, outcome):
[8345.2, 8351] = 6.804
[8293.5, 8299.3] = 7.292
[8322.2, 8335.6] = 7.47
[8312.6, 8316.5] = 6.984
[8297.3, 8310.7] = 7.347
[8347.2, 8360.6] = 7.346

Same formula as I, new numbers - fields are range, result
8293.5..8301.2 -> 7.19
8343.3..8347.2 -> 6.83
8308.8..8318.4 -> 6.96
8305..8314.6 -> 6.94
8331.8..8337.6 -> 7.03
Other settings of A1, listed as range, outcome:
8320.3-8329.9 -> 7.39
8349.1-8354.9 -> 6.94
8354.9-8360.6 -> 7.24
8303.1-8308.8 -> 7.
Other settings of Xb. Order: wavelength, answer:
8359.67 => 7.346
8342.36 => 7.096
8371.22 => 7.001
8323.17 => 7.47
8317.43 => 7.01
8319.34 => 7.245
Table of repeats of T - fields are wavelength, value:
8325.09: 7.41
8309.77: 6.886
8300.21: 7.347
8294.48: 6.961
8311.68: 6.895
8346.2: 6.69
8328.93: 7.231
